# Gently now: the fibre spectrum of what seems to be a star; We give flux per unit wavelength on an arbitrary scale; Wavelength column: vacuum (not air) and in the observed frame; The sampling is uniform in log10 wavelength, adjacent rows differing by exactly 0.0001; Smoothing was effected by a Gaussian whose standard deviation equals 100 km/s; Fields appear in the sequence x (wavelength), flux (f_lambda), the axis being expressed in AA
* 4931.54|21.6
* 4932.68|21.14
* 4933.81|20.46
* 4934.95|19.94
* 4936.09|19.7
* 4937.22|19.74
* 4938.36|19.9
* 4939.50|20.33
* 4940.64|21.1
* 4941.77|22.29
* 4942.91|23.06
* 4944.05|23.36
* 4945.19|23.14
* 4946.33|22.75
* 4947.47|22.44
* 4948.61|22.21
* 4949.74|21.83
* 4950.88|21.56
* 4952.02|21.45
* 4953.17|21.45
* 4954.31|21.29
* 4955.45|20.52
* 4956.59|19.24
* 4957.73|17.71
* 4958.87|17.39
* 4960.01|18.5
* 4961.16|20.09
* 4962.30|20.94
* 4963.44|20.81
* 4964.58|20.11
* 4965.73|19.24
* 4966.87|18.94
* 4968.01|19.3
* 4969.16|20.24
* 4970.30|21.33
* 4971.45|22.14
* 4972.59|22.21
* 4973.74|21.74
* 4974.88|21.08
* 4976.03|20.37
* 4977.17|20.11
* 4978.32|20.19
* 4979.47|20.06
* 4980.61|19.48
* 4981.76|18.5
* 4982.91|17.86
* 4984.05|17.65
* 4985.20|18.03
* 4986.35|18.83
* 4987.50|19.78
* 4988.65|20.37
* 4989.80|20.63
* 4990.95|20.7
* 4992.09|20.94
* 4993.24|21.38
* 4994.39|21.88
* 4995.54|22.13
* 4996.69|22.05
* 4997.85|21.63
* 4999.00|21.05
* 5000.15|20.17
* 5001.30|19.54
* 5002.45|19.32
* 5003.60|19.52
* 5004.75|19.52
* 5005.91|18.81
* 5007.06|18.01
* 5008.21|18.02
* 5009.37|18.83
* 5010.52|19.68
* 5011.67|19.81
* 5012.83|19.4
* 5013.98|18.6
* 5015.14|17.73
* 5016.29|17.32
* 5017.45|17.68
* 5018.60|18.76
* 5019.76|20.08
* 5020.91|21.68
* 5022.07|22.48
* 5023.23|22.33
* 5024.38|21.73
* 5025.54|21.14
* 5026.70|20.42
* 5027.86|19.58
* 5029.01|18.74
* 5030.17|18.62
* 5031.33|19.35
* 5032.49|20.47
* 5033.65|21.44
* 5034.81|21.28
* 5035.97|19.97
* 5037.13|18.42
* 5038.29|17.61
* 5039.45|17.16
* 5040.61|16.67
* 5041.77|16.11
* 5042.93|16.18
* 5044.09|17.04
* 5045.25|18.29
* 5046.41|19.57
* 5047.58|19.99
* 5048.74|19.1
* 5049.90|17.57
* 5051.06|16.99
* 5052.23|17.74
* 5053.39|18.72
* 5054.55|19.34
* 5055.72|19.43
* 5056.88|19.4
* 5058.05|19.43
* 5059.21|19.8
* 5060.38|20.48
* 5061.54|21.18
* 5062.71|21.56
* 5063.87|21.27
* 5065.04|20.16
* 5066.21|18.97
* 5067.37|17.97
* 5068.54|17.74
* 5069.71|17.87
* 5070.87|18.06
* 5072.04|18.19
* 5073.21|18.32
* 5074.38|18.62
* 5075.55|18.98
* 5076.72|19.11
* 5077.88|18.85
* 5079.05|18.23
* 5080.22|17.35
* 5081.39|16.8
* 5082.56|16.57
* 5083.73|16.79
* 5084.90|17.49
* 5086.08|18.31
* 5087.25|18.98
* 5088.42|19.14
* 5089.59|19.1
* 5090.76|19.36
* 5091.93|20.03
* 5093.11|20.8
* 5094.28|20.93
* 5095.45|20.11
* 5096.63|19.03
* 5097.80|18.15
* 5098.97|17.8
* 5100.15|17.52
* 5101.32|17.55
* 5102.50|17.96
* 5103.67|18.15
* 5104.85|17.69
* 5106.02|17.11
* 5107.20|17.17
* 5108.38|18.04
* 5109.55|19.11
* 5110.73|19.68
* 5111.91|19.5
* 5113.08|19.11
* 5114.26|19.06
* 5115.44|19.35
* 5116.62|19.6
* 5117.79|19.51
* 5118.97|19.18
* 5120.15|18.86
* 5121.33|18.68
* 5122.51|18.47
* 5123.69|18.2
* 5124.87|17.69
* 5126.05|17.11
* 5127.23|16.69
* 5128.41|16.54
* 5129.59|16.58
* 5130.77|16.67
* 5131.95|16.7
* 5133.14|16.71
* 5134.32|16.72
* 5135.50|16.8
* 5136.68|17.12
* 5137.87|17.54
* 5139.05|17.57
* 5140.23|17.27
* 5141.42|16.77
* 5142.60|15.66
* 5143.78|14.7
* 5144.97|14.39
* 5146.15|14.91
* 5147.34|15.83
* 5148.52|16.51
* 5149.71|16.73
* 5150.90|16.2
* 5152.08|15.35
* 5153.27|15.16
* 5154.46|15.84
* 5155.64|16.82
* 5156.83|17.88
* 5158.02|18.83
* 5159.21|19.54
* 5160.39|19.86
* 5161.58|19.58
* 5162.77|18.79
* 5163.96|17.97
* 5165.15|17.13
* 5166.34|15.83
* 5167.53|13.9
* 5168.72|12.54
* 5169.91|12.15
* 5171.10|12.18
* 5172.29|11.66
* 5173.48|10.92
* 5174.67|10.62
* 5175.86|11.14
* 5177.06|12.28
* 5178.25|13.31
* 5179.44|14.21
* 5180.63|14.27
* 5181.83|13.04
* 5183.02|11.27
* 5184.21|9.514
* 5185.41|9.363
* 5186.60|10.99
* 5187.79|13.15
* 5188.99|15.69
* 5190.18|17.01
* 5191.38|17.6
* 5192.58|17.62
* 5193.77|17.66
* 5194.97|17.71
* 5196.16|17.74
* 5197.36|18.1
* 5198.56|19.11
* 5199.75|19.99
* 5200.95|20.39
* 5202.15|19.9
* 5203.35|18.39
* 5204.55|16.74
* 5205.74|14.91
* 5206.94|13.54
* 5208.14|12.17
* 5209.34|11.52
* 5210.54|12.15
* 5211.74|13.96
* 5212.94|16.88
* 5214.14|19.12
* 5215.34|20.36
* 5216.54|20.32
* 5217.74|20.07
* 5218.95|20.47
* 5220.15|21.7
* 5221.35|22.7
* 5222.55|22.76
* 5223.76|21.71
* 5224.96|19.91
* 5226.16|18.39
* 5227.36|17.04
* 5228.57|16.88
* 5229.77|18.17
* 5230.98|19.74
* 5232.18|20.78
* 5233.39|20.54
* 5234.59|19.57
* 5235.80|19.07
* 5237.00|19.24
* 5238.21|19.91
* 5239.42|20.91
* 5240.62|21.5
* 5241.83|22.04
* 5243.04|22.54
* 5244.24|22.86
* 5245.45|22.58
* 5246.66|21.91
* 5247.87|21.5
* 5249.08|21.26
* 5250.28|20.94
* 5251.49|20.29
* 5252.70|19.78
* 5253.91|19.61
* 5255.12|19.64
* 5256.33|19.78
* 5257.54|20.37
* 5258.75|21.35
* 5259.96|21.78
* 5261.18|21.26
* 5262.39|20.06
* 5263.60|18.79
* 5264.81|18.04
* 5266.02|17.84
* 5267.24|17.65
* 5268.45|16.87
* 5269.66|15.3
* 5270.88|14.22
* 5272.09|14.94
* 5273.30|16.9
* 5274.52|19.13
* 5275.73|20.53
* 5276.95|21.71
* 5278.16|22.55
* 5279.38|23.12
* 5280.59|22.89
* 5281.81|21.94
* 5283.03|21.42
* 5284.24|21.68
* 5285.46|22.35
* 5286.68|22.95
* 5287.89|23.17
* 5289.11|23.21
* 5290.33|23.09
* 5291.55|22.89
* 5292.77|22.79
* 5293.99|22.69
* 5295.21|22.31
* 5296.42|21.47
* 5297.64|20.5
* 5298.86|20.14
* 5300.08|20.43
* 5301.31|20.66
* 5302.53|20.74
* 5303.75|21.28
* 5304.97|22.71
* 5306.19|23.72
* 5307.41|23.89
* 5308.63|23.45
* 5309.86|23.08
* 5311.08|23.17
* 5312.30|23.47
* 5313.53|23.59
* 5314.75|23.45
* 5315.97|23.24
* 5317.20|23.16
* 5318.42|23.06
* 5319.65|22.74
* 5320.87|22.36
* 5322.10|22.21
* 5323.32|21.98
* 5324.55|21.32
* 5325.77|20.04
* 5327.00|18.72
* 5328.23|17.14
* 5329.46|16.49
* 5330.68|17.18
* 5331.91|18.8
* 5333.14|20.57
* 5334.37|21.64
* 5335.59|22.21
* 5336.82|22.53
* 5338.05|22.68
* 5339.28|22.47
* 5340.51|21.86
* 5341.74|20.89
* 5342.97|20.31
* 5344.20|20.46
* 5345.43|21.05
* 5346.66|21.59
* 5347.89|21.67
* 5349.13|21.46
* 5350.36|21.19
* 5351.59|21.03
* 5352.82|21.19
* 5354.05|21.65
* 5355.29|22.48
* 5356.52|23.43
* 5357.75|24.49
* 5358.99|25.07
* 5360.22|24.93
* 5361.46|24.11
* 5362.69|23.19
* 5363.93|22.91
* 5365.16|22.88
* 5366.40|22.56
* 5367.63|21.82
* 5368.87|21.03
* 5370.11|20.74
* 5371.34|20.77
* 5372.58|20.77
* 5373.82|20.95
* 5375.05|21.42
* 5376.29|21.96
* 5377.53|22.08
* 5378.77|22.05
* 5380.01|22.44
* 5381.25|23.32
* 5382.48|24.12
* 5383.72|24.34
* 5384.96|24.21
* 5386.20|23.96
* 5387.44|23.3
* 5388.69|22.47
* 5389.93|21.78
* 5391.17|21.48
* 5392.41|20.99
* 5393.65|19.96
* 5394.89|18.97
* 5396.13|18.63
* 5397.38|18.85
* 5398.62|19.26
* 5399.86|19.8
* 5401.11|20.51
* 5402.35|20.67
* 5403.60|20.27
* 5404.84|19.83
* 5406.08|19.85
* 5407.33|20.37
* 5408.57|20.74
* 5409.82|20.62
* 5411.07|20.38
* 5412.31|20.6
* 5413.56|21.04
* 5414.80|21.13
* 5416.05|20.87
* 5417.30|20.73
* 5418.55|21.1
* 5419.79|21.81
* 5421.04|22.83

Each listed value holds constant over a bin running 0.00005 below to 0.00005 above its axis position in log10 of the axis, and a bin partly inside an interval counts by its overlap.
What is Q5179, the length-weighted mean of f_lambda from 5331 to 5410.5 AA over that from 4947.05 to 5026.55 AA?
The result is 1.08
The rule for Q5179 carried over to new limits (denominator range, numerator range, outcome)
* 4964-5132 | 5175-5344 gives 1.02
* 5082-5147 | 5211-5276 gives 1.10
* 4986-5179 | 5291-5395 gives 1.20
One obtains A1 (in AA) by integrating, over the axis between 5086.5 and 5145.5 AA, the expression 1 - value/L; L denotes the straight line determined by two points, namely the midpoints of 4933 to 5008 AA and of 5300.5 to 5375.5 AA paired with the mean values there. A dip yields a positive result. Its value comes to 8.2 AA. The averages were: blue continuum 20.4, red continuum 21.8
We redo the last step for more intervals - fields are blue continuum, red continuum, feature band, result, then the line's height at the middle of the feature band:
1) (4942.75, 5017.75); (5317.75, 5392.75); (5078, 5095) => 1.7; 20.6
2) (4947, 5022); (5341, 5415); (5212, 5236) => 1.4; 21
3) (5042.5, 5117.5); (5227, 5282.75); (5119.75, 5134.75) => 1.3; 19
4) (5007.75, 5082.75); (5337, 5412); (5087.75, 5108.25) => 0.8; 19.5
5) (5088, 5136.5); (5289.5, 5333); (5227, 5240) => 0.7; 20.4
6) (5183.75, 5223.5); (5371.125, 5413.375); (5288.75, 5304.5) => -2.1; 19.1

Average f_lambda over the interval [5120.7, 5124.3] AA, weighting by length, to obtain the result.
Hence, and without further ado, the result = 18.4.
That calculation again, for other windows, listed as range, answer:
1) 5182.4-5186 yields 10.1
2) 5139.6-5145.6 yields 15.8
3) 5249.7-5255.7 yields 20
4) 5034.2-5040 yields 18.9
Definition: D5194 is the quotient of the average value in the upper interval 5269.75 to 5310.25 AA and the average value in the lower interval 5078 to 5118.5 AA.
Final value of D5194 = 1.15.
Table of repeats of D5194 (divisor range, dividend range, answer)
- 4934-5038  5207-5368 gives 1.03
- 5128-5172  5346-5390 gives 1.37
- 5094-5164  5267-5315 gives 1.21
